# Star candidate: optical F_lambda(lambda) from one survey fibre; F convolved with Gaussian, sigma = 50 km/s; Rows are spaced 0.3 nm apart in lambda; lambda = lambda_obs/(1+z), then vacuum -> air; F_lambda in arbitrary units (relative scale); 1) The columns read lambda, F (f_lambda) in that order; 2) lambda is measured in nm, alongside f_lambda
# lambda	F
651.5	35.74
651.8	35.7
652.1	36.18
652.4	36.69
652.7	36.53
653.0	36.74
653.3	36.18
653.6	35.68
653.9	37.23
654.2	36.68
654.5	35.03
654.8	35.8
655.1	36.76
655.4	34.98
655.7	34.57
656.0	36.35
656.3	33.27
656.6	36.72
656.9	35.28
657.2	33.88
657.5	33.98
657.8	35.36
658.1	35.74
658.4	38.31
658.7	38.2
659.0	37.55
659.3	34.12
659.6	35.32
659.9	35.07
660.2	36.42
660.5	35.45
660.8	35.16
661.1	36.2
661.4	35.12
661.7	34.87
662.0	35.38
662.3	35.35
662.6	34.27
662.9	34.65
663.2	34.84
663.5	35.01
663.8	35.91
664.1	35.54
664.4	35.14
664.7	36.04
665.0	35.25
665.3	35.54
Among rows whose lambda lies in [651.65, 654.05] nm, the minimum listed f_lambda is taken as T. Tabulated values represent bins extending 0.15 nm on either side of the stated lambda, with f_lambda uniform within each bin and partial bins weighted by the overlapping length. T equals 35.68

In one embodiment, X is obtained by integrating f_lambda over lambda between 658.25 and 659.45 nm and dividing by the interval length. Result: 37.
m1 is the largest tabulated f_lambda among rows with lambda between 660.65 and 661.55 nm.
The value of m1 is 36.2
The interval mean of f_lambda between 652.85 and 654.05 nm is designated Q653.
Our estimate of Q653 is 36.5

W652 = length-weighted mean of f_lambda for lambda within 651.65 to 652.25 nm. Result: 35.9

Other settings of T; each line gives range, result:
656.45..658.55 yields 33.88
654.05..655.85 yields 34.57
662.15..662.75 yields 34.27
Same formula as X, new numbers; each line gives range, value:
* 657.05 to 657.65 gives 33.9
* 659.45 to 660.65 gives 35.6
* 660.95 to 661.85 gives 35.4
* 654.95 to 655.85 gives 35.4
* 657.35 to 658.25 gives 35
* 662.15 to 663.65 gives 34.8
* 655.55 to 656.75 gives 35.2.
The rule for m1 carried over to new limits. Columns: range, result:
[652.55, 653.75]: 36.74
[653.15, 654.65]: 37.23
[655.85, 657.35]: 36.72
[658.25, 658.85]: 38.31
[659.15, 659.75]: 35.32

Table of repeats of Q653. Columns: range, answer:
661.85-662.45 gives 35.4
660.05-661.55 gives 35.7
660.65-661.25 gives 35.7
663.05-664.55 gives 35.3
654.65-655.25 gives 36.3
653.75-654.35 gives 37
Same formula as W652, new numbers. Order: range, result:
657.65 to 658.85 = 36.9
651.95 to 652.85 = 36.5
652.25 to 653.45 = 36.5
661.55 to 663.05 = 34.9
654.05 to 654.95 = 35.8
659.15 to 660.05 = 34.8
